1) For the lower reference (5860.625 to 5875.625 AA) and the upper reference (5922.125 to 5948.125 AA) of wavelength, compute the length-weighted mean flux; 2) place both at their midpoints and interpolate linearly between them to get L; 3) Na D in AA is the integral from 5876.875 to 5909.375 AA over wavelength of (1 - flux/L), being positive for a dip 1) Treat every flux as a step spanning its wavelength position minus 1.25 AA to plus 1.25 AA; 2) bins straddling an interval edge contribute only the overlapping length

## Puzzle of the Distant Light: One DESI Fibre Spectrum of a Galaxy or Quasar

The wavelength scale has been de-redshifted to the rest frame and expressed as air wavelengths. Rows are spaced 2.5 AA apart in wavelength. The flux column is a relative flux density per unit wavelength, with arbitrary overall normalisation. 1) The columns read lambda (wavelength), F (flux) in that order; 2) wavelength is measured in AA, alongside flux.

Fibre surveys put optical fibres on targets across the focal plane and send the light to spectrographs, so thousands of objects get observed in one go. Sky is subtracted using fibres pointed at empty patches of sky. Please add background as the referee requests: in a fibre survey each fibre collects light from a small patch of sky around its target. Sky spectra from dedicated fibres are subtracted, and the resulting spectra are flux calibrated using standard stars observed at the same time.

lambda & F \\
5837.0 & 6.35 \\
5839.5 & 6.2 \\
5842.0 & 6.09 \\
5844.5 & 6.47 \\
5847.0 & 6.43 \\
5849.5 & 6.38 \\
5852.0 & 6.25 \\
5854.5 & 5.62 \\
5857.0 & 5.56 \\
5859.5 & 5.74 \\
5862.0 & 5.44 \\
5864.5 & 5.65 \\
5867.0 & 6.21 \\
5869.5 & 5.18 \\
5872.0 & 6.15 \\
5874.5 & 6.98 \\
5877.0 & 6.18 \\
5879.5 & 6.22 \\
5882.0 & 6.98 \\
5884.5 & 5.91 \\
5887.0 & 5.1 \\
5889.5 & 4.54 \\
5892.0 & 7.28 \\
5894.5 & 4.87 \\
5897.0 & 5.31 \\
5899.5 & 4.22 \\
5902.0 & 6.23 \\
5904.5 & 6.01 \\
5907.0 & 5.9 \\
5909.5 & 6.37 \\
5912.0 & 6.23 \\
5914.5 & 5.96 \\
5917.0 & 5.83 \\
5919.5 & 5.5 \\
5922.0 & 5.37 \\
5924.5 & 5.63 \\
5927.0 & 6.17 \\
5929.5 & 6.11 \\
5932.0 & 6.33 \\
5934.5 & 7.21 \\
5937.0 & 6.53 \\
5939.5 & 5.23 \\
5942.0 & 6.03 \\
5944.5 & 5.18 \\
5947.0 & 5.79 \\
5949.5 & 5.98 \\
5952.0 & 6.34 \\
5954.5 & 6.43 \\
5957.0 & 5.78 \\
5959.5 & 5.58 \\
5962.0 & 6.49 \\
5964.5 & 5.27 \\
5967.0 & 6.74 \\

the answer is 1.1 AA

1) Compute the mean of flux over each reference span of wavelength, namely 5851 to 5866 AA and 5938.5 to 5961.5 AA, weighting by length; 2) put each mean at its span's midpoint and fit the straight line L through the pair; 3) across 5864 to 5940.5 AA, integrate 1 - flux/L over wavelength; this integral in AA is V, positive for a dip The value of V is -1.9 AA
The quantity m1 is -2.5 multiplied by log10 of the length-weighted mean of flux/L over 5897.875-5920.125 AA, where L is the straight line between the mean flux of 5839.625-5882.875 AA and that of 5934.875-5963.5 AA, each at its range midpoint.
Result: 0.04 mag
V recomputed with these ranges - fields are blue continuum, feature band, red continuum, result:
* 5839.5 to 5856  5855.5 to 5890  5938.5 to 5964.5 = 1.37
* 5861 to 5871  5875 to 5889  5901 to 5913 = -0.51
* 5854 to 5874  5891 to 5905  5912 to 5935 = 0.66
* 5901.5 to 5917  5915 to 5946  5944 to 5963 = 0.54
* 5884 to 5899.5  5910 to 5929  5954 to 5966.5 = -0.84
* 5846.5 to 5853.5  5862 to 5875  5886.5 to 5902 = -0.07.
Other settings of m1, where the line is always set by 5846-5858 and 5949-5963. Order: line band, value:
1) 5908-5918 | 0.00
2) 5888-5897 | 0.10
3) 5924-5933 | 0.00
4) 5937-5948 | 0.08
